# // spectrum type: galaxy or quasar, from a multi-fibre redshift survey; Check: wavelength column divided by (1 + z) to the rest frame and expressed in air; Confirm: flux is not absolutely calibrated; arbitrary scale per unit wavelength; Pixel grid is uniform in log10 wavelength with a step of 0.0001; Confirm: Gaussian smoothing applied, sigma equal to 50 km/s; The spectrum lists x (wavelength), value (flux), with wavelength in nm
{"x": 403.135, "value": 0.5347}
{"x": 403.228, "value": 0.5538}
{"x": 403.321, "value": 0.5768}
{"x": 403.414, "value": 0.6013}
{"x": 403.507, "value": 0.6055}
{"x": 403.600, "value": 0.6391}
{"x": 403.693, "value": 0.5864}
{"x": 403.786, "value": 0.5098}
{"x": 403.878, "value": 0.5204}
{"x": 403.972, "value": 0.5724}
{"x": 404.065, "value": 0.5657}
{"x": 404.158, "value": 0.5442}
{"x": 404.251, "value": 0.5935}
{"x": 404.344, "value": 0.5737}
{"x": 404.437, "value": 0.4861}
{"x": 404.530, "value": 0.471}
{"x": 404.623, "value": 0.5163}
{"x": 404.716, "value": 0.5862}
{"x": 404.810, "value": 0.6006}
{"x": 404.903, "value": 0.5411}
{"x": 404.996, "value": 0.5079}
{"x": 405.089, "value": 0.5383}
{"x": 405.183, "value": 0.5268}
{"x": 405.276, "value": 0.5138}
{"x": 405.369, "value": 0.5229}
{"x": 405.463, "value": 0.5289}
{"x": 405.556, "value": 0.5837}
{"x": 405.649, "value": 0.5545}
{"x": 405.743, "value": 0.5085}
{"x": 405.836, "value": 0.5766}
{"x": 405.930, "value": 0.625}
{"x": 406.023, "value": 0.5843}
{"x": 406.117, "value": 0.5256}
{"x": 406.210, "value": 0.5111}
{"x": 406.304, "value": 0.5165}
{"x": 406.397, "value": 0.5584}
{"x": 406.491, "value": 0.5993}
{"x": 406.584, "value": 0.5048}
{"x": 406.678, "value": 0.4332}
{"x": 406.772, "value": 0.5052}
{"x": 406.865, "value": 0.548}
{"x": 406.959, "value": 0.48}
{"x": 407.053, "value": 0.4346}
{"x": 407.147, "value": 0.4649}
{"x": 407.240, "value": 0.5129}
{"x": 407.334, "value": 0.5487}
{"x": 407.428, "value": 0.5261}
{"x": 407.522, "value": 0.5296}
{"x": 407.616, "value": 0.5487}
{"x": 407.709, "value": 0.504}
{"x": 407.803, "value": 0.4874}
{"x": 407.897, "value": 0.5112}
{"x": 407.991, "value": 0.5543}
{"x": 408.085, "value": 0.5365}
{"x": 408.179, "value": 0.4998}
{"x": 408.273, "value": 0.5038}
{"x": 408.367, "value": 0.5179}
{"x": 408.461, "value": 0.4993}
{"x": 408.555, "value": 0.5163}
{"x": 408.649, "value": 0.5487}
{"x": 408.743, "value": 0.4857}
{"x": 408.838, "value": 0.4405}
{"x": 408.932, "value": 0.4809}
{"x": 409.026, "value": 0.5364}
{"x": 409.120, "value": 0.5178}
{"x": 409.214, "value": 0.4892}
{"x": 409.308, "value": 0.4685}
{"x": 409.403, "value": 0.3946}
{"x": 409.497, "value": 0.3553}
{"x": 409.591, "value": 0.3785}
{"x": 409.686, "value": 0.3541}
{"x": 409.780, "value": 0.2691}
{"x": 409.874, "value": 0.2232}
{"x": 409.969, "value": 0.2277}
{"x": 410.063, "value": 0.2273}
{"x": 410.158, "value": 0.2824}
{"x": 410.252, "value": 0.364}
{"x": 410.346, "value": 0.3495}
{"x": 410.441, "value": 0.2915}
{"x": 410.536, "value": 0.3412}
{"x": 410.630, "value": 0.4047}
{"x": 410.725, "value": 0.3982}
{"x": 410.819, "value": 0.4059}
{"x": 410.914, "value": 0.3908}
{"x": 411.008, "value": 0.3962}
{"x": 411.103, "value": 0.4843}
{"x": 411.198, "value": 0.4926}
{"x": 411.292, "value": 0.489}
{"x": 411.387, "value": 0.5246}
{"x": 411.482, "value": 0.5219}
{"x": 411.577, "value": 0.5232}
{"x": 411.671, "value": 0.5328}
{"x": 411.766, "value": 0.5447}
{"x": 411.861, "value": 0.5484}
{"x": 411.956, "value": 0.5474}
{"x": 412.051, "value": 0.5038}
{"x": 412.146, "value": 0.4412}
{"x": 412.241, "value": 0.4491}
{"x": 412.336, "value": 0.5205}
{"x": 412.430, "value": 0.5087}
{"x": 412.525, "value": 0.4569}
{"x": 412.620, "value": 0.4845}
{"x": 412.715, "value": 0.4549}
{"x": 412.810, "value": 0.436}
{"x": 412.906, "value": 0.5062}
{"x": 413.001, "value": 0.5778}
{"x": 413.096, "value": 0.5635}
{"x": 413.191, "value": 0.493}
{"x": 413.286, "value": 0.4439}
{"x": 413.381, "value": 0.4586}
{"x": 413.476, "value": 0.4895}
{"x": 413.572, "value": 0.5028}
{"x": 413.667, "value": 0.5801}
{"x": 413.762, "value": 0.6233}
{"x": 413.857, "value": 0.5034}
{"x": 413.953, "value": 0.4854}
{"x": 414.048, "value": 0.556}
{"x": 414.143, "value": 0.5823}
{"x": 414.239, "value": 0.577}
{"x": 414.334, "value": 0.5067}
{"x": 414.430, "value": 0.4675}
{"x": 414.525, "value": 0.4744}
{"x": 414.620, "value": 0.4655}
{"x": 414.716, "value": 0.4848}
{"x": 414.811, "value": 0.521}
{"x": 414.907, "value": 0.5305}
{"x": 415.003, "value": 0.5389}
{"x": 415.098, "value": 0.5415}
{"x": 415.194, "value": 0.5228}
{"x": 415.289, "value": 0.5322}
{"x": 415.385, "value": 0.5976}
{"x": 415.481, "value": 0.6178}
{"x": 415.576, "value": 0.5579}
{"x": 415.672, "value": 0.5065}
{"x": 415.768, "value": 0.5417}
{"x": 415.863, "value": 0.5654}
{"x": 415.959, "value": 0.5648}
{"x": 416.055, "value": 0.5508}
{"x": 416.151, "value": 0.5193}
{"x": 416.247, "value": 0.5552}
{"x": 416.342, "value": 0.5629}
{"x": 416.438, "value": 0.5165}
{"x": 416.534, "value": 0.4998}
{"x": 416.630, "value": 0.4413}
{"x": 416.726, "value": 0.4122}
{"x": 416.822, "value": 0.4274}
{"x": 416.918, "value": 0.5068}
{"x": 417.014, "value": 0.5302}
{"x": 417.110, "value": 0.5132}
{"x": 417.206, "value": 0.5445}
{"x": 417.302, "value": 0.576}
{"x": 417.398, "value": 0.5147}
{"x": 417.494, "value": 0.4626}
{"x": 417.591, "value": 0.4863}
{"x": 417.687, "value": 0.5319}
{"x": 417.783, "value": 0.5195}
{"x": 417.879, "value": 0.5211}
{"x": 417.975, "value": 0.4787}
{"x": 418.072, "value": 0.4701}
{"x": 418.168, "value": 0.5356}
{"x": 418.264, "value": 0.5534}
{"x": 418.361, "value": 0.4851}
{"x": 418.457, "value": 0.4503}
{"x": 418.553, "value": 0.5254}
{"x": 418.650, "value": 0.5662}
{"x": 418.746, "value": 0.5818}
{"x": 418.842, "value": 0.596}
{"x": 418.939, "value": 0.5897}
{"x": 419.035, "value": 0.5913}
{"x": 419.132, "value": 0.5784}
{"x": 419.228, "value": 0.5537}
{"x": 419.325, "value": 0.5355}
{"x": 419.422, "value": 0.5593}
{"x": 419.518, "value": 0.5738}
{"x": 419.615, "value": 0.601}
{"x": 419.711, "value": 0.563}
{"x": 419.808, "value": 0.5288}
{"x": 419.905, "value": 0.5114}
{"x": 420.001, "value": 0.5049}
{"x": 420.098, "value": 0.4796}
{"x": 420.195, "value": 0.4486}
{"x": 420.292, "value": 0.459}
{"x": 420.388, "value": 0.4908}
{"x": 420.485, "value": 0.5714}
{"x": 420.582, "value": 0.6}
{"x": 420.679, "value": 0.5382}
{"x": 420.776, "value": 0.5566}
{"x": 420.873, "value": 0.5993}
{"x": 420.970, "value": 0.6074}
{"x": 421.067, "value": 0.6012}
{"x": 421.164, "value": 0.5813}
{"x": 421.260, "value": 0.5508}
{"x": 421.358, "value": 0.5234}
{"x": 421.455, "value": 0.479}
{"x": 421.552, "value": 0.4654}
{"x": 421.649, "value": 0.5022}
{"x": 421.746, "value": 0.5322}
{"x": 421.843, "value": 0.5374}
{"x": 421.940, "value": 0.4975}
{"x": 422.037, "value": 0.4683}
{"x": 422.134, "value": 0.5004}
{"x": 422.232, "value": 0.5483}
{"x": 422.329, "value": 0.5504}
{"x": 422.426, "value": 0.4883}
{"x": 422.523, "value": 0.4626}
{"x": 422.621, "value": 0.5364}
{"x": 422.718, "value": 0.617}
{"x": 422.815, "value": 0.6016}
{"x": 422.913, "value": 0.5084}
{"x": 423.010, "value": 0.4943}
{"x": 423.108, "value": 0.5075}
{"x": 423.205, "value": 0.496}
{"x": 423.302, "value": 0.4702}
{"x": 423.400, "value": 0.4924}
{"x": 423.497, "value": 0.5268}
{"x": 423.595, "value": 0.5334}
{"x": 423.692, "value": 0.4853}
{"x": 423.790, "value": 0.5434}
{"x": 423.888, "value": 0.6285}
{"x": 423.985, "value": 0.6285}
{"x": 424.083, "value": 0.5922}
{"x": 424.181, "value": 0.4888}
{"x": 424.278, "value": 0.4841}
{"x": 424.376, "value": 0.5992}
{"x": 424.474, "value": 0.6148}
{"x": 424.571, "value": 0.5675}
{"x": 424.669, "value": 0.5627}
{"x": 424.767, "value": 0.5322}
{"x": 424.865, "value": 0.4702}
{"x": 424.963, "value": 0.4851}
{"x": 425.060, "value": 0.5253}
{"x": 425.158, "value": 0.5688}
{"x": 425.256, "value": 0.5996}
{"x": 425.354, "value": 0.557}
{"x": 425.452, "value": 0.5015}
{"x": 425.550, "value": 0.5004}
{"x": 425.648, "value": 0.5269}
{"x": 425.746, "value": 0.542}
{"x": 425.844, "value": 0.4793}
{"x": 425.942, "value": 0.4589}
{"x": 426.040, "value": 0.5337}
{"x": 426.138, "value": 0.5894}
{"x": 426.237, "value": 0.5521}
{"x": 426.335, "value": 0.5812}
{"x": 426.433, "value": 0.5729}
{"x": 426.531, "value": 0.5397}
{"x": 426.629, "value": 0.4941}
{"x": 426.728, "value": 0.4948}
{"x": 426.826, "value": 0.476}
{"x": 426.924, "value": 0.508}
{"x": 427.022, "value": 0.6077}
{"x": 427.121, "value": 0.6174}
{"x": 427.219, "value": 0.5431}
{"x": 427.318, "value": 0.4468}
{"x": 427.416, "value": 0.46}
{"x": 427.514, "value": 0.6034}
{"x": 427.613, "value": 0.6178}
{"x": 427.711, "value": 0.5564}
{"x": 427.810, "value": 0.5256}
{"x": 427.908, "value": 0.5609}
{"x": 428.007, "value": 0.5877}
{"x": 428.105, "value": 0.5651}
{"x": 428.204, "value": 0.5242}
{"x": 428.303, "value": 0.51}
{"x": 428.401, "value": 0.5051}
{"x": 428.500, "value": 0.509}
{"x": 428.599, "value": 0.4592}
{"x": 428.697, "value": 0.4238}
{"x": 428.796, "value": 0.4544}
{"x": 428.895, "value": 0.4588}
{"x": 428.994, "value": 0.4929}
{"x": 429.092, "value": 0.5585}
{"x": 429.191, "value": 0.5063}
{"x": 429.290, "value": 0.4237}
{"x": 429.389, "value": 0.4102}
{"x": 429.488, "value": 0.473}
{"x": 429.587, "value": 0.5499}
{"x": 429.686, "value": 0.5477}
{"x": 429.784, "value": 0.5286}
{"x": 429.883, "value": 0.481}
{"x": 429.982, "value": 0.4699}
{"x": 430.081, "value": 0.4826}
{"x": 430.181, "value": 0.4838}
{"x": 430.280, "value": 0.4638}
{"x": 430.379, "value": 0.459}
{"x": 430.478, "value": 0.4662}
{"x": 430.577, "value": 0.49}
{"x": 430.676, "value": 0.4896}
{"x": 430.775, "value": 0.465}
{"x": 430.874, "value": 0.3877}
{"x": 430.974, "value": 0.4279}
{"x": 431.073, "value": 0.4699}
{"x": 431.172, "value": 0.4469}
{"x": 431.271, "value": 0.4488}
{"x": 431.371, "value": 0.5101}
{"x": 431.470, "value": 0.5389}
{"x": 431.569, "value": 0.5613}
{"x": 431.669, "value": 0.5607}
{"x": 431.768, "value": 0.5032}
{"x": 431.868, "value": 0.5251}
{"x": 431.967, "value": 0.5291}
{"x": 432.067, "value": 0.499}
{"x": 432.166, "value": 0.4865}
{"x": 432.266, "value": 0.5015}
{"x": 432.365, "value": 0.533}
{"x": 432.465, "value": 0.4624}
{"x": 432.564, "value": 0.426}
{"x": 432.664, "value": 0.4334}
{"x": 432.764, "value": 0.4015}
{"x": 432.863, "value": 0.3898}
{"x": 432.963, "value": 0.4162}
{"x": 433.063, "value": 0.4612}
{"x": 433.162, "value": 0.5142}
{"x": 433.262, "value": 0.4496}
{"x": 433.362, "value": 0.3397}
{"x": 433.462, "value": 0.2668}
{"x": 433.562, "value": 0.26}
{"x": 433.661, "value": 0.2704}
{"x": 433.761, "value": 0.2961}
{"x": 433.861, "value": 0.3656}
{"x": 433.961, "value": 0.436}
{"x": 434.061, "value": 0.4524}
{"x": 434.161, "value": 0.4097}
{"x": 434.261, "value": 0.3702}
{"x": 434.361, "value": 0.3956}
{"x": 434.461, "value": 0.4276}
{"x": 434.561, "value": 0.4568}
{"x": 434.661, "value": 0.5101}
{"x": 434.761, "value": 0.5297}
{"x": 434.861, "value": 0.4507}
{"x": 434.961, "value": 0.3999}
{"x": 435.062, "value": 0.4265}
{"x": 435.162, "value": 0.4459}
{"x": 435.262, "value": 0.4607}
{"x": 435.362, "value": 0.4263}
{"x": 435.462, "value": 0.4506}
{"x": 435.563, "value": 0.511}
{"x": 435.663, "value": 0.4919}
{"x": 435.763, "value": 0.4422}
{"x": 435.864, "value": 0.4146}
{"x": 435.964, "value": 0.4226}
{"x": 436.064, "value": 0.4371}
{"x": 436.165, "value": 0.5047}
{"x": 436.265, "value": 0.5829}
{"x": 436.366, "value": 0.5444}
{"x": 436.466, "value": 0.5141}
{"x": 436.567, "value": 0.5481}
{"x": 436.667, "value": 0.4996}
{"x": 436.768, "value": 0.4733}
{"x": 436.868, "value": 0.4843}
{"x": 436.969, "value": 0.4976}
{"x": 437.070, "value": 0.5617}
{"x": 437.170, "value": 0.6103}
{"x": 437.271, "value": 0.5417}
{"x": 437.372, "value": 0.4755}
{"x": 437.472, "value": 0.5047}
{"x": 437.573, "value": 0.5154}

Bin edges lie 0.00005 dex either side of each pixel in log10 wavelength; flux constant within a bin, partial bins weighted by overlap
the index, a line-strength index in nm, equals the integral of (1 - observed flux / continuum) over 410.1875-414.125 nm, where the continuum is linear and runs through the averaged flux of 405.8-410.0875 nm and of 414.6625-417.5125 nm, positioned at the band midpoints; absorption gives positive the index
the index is 0.21 nm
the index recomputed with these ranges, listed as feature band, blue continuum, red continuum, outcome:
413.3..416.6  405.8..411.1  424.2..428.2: -0.289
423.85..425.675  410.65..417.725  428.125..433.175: -0.215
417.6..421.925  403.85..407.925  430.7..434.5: -0.477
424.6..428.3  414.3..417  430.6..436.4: -0.469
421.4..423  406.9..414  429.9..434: -0.217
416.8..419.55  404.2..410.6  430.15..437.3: -0.332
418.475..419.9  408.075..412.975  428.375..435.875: -0.365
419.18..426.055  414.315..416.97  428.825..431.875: -0.404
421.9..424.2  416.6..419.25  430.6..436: -0.158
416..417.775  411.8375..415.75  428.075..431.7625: 0.005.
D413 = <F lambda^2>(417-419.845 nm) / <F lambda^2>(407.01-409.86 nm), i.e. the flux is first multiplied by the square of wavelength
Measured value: 1.2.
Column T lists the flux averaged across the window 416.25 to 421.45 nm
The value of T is 0.53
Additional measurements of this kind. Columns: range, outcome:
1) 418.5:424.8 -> 0.54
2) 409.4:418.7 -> 0.483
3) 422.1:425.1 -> 0.534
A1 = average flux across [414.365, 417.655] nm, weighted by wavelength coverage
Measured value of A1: 0.519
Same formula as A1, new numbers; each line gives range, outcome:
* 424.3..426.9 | 0.535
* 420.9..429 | 0.53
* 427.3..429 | 0.516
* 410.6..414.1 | 0.494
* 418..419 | 0.535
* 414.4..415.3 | 0.508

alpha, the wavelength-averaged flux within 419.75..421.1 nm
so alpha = 0.535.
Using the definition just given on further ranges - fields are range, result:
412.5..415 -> 0.51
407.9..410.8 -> 0.416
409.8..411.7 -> 0.391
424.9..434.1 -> 0.488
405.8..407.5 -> 0.525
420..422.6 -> 0.524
